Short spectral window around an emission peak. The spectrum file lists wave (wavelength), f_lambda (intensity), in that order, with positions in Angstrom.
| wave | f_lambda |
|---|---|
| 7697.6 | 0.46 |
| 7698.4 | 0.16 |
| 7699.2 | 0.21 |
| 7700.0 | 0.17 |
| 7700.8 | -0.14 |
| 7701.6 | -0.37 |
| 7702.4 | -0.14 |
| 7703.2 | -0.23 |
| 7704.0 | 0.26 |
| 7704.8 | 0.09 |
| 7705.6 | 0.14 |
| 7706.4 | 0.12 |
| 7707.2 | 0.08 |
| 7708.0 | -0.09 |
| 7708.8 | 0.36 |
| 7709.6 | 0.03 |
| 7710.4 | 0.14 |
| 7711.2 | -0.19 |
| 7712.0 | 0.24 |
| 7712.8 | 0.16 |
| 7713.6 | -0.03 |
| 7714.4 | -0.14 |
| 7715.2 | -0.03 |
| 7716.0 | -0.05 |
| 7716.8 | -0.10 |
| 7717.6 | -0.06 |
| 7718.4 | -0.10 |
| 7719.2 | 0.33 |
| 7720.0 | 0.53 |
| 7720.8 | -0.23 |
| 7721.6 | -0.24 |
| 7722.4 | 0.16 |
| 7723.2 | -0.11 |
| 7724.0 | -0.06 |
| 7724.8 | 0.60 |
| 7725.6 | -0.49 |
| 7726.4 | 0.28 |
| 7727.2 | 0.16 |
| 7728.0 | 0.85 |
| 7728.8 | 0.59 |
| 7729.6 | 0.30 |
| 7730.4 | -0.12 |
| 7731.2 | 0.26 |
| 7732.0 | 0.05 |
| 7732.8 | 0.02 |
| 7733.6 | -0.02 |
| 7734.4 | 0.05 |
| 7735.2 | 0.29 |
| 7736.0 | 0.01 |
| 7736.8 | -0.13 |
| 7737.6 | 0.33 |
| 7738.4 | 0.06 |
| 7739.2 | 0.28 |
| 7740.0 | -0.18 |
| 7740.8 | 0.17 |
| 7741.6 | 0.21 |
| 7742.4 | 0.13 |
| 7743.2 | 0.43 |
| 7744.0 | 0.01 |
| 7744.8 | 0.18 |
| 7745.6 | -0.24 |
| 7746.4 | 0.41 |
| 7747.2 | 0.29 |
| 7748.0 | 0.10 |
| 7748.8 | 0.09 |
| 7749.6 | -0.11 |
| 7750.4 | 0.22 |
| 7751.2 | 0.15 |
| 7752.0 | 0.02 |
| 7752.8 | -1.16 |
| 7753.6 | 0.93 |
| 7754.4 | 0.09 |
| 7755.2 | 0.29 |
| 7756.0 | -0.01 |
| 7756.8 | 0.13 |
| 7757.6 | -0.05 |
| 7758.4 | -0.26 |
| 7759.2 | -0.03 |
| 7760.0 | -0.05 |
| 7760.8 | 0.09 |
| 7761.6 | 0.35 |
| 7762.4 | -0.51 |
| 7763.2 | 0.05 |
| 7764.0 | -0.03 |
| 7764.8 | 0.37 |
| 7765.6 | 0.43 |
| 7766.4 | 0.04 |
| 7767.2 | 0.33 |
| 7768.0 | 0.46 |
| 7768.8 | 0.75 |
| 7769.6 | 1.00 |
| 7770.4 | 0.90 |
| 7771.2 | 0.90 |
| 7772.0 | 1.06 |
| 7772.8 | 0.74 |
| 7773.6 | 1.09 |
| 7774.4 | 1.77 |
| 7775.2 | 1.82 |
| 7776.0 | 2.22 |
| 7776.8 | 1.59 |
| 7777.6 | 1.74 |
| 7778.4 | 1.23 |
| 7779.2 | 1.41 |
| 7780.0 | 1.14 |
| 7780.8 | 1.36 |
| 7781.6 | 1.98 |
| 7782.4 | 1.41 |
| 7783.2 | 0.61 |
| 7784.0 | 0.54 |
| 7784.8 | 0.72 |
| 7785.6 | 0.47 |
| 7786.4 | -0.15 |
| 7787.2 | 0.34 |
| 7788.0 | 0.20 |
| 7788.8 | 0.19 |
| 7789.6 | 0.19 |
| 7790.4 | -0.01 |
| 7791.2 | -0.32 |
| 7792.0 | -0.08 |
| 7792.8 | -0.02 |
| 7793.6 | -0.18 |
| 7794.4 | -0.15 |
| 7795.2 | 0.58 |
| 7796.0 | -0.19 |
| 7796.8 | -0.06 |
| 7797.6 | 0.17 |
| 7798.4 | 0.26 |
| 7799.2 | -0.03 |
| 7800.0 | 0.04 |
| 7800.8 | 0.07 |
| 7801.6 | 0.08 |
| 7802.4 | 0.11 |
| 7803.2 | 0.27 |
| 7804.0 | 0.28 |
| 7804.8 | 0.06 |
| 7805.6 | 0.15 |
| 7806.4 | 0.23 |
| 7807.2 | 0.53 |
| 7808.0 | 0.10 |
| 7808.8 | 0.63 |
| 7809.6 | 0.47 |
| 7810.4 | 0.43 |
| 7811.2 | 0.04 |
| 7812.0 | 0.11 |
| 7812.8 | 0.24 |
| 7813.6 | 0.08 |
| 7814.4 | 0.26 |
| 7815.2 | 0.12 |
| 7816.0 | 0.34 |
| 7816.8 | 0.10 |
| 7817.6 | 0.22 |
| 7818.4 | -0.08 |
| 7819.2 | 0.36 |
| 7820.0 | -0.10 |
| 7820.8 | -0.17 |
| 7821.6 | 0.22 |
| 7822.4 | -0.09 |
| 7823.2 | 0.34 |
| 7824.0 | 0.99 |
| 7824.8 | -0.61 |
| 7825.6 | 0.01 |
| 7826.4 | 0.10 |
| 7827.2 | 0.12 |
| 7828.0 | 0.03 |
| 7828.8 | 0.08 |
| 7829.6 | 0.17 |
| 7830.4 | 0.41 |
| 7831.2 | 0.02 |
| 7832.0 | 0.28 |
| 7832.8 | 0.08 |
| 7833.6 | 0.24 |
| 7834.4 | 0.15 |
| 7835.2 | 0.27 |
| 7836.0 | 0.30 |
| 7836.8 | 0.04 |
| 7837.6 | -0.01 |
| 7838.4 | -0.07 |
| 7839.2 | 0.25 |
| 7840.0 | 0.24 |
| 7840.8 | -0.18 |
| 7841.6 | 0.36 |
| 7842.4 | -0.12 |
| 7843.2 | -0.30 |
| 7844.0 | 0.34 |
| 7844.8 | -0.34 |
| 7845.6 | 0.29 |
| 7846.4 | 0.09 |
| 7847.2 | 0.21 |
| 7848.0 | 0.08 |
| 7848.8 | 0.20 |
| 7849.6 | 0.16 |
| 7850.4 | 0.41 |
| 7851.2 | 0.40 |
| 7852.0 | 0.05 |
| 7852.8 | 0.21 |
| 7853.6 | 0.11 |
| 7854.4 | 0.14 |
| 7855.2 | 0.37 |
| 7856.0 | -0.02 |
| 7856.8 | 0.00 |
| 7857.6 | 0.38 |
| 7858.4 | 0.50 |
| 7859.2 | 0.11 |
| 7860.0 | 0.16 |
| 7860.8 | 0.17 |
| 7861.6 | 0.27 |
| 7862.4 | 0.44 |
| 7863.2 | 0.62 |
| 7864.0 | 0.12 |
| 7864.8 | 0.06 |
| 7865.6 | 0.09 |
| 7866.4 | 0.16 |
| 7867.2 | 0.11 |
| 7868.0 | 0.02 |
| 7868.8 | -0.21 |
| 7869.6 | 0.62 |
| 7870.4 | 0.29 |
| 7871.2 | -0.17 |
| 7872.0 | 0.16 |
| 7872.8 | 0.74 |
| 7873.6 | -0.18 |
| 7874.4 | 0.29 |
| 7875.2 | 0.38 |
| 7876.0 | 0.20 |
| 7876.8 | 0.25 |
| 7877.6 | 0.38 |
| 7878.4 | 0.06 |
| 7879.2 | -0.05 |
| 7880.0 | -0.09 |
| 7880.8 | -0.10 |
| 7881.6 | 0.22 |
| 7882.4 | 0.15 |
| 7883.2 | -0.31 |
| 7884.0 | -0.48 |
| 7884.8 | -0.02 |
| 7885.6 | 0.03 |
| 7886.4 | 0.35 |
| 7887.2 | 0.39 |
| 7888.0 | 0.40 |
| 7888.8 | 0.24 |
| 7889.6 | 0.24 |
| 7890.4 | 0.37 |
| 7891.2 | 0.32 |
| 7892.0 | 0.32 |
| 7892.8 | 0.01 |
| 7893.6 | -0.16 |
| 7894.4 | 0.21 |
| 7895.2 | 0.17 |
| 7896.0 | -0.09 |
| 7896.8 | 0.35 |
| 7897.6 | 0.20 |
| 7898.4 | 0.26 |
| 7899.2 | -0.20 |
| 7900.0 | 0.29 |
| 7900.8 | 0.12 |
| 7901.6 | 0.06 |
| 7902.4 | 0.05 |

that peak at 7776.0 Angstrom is [O II] 3727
